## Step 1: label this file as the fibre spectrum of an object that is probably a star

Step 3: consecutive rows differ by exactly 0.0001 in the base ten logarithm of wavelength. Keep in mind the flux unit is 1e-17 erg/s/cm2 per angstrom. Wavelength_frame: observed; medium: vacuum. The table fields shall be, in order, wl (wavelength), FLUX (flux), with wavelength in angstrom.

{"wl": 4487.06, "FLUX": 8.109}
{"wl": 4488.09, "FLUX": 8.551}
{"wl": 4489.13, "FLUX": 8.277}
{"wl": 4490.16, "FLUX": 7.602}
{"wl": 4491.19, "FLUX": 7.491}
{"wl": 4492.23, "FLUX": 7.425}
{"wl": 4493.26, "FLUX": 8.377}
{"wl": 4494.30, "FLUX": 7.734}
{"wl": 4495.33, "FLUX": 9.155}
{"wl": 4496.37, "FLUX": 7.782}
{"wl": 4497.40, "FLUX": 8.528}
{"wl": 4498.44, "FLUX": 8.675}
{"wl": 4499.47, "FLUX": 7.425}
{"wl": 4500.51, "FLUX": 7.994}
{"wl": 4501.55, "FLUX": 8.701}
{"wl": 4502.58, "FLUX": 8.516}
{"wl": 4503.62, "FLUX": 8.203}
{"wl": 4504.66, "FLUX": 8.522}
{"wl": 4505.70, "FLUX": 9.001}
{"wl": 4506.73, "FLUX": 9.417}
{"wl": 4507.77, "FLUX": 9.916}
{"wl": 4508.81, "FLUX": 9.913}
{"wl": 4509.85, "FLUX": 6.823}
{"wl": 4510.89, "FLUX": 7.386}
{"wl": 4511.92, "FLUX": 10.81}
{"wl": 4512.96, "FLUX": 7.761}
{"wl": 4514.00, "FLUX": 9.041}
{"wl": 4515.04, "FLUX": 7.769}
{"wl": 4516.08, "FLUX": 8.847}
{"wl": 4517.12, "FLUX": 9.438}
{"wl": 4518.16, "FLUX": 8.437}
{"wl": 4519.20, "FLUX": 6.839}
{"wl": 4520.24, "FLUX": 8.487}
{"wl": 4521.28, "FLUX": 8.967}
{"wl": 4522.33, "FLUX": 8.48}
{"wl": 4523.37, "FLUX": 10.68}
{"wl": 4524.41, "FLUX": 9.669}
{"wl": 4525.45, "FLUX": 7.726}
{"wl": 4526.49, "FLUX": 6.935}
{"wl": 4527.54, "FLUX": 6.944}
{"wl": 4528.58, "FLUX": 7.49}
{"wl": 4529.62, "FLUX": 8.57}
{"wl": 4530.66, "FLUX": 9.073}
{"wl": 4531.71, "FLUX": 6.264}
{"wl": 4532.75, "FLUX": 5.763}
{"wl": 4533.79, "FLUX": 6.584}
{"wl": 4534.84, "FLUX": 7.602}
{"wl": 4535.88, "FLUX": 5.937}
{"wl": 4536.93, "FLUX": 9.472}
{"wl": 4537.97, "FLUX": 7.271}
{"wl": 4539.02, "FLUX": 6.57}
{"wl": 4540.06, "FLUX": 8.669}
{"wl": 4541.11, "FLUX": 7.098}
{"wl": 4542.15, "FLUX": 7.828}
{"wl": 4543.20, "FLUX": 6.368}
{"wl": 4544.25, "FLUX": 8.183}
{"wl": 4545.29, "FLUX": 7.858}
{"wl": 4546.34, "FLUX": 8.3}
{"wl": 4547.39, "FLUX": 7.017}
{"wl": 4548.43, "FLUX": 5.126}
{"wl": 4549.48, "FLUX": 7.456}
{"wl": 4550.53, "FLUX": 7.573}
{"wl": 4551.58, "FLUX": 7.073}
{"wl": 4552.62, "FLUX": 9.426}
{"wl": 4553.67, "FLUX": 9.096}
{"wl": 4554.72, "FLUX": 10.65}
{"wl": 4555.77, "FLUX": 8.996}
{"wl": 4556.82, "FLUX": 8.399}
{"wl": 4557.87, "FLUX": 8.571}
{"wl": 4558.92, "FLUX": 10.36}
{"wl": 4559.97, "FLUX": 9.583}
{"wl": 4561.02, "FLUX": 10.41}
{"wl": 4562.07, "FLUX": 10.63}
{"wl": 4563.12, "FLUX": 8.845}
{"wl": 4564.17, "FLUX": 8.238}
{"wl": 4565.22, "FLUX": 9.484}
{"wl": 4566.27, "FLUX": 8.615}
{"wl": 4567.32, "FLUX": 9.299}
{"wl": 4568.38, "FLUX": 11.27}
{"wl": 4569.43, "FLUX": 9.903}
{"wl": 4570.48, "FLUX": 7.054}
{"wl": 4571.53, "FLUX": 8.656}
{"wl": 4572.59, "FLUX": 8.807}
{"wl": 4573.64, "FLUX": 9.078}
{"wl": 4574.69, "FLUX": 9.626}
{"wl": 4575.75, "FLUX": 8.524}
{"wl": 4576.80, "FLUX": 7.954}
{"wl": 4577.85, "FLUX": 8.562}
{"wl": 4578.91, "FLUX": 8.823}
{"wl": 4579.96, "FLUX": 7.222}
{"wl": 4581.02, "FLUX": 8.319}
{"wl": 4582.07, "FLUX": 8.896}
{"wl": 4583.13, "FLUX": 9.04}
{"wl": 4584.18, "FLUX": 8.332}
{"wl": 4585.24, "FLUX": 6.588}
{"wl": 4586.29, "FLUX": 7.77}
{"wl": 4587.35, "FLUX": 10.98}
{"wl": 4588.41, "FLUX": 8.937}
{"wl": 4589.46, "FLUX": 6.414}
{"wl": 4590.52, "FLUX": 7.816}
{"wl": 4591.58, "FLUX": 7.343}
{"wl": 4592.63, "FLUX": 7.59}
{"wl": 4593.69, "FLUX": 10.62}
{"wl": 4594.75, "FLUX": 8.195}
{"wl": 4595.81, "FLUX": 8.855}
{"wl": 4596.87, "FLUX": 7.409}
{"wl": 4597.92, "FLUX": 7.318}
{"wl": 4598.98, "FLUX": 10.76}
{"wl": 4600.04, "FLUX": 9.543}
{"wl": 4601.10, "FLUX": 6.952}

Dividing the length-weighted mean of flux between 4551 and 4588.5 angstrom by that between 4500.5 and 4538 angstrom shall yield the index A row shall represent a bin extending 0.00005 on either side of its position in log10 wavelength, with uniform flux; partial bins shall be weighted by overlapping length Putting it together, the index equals 1.08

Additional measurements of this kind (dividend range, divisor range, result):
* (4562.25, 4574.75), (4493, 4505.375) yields 1.10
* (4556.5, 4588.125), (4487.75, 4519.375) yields 1.06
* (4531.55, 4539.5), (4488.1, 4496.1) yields 0.87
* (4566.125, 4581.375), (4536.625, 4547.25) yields 1.14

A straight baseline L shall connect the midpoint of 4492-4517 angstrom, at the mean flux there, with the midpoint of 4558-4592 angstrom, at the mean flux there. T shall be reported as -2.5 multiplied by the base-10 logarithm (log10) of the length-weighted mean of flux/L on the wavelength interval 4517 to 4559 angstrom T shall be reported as 0.09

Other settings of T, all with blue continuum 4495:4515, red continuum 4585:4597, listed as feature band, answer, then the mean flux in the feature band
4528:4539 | 0.15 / 7.36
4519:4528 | 0.02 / 8.36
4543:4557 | 0.06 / 7.99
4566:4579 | -0.08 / 8.94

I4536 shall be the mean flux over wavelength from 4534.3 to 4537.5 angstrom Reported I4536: 7.65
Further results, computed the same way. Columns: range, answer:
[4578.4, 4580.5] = 8.01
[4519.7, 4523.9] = 9.13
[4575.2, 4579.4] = 8.46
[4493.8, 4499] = 8.38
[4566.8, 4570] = 10.1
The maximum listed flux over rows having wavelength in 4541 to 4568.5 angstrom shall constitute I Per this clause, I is 11.27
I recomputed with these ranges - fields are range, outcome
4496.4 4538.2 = 10.81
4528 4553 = 9.472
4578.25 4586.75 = 9.04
